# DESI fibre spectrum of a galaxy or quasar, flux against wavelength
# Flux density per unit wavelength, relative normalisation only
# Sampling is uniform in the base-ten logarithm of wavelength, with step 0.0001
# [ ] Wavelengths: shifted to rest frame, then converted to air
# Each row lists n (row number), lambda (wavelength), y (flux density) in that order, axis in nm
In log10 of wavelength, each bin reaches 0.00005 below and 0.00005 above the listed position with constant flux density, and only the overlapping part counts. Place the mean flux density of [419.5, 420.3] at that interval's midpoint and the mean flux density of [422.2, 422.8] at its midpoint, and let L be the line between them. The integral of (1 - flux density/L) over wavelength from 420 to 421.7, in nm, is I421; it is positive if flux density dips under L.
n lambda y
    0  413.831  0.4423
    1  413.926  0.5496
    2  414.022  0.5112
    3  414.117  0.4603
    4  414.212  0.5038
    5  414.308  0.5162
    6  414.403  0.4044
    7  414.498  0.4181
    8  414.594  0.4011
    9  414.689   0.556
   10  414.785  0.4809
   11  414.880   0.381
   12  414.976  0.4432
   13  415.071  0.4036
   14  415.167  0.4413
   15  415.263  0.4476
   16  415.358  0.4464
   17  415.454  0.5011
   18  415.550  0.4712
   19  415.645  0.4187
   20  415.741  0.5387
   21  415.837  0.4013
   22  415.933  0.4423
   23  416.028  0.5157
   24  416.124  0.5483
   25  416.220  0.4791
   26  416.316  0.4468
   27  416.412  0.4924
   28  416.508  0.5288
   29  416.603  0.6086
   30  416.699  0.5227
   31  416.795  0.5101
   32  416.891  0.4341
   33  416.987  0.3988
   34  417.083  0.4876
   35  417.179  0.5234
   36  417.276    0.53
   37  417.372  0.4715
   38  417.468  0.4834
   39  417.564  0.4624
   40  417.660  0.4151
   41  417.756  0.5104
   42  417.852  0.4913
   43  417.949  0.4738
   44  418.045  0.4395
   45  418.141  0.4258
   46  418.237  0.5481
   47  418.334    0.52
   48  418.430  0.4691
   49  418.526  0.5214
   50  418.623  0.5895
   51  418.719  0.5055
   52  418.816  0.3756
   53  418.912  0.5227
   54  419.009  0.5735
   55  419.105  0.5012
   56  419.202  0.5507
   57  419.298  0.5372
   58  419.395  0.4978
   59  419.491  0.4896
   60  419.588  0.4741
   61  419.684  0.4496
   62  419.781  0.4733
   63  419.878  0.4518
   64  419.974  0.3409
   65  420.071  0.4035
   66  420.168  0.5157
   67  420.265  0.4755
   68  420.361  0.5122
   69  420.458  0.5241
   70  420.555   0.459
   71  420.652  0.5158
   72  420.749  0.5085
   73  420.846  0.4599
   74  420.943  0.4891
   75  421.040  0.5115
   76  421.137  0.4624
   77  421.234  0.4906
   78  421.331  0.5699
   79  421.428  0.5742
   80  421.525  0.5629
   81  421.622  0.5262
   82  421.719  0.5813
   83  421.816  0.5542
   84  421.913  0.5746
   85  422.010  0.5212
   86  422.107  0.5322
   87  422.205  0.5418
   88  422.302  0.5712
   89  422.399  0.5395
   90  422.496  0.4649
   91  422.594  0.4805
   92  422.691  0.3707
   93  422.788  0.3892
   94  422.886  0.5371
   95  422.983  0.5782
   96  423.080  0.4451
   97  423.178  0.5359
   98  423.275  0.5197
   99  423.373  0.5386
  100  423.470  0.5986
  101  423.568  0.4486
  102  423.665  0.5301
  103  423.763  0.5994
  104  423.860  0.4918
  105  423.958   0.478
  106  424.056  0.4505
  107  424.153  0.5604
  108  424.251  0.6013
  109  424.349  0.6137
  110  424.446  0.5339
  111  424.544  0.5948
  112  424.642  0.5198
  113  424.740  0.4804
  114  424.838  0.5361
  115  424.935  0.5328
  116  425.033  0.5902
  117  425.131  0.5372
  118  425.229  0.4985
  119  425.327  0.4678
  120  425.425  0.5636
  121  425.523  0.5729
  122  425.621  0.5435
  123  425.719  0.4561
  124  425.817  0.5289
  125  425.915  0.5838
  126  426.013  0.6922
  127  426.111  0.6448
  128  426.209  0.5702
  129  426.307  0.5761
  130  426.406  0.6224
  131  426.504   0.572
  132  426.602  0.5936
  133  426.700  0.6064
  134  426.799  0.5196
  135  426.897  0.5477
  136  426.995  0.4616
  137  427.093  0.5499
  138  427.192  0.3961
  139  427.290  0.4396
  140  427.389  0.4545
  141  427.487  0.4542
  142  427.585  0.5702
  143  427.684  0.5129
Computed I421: -0.15 nm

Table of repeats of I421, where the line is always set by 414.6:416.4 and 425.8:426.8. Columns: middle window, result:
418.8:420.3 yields 0.100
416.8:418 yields 0.031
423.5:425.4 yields 0.143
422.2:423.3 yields 0.115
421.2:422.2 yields -0.017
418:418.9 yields 0.019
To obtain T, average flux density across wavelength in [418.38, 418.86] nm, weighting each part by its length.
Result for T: 0.493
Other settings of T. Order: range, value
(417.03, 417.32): 0.51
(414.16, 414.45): 0.475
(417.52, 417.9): 0.471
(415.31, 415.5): 0.474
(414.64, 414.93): 0.472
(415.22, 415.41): 0.449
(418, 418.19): 0.435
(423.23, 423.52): 0.551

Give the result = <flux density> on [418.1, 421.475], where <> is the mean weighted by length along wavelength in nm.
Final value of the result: 0.494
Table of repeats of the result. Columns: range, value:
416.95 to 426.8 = 0.516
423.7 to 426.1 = 0.544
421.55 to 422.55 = 0.541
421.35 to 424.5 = 0.527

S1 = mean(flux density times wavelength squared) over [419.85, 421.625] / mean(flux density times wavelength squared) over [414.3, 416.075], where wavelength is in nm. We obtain 1.1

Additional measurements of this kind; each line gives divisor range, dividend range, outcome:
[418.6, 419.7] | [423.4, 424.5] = 1.09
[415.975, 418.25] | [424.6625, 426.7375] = 1.19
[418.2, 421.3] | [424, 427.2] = 1.15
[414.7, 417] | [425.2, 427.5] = 1.20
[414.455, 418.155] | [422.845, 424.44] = 1.17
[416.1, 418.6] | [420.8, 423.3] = 1.07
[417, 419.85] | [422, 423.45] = 1.05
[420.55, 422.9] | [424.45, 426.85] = 1.11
